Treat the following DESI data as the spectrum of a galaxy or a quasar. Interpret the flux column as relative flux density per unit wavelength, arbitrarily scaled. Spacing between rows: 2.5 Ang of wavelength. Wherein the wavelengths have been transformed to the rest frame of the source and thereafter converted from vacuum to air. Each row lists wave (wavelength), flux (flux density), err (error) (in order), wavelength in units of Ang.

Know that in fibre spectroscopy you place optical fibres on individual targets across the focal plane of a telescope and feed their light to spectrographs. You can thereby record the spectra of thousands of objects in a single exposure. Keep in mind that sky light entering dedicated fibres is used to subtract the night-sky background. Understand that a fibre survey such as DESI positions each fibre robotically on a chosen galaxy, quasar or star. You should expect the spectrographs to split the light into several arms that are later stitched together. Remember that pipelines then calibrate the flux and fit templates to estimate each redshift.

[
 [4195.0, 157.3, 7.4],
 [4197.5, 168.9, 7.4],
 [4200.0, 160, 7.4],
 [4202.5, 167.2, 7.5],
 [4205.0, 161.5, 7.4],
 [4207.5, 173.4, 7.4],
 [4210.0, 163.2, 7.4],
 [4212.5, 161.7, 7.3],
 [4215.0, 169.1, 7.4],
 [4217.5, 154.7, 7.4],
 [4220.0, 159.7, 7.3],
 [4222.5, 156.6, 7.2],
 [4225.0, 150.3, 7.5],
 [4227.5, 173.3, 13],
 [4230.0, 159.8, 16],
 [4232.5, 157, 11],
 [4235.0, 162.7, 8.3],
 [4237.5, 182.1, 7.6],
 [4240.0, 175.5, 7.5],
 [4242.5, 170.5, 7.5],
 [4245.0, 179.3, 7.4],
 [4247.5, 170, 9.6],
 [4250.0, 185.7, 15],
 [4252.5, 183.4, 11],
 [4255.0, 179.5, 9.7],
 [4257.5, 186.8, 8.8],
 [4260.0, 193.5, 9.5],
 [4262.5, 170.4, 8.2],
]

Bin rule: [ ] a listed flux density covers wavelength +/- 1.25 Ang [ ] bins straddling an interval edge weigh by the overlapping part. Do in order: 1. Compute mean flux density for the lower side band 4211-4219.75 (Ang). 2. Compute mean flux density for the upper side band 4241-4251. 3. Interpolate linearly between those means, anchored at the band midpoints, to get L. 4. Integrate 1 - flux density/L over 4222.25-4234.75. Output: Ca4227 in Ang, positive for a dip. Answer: 0.6 Ang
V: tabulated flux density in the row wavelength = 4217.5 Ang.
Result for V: 154.7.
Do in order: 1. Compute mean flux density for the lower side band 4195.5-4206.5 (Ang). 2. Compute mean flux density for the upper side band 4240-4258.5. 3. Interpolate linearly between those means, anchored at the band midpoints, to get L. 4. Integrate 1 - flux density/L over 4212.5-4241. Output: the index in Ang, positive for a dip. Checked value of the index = 1.4 Ang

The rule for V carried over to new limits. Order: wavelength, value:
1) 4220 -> 159.7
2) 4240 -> 175.5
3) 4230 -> 159.8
